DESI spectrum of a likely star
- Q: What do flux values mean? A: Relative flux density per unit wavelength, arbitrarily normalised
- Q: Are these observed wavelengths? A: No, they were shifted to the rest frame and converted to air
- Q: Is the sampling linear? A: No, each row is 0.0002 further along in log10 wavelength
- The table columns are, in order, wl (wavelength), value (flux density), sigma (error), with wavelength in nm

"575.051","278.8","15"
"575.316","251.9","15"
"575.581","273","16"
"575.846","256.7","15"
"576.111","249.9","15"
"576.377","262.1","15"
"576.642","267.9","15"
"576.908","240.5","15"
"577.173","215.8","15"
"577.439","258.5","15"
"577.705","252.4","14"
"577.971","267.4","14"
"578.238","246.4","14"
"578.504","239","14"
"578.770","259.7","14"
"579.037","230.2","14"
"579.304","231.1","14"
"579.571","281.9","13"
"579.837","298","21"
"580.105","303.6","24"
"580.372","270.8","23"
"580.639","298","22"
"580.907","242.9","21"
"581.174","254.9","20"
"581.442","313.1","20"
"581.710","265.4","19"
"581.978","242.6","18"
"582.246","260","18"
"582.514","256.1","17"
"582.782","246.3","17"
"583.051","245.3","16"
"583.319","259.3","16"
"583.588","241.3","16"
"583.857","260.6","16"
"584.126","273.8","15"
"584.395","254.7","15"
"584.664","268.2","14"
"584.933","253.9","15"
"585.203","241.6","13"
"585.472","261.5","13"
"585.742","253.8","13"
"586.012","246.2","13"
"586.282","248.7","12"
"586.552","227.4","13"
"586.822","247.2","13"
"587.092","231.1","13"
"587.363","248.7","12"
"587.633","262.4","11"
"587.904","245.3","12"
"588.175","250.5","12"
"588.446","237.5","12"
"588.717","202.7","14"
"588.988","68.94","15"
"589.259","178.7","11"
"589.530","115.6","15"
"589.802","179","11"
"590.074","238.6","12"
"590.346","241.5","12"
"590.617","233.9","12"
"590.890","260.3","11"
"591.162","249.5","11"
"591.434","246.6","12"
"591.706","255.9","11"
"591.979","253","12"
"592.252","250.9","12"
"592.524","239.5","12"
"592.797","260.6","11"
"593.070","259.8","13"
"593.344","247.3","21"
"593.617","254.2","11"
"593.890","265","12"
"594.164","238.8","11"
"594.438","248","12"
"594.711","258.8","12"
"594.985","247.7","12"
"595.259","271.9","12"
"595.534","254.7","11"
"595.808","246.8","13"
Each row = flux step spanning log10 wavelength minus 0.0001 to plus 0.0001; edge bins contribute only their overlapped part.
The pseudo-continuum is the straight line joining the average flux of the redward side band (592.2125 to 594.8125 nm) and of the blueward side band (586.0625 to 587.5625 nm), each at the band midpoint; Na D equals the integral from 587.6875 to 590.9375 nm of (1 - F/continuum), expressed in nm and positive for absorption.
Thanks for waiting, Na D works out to 0.55 nm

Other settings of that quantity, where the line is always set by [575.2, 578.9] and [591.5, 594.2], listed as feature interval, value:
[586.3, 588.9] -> 0.17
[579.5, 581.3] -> -0.18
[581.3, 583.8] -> -0.06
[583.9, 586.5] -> -0.02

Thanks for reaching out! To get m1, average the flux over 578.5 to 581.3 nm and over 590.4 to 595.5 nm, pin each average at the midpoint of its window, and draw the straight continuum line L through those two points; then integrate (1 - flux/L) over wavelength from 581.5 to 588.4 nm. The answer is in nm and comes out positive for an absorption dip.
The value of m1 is 0.22 nm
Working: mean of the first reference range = 266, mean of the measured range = 252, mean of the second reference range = 252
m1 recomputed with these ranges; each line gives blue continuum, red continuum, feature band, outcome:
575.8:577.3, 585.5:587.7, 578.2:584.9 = -0.40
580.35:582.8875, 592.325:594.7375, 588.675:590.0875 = 0.56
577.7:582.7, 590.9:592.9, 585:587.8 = 0.11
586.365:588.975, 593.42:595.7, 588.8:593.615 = 0.41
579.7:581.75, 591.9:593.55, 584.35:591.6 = 0.95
